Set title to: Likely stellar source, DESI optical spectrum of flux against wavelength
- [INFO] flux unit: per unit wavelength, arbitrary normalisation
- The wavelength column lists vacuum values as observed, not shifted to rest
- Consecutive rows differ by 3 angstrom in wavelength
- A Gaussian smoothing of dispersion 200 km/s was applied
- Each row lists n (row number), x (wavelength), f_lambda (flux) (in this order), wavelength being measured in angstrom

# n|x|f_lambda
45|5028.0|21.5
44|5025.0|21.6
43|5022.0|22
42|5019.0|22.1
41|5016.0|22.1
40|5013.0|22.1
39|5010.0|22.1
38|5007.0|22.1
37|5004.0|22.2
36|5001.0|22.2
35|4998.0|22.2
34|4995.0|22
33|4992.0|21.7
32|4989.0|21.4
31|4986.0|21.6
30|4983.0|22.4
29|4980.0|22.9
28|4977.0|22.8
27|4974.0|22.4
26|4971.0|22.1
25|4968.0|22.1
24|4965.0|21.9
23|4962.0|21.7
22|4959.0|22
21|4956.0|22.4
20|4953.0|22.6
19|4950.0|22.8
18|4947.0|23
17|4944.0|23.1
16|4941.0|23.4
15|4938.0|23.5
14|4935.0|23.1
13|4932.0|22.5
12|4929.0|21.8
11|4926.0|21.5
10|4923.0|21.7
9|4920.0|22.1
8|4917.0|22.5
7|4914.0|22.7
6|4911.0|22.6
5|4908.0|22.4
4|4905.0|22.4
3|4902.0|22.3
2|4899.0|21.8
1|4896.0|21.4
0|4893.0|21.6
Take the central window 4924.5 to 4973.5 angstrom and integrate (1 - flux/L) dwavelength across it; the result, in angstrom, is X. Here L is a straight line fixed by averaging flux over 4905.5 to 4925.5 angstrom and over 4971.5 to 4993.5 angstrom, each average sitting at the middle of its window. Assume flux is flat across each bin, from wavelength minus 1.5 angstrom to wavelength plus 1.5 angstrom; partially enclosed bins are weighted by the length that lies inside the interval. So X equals -0.5 angstrom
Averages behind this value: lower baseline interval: 22.3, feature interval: 22.5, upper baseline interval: 22.2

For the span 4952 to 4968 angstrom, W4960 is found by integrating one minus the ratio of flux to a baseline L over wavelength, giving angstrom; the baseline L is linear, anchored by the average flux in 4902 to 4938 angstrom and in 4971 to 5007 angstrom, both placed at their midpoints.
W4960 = 0.1 angstrom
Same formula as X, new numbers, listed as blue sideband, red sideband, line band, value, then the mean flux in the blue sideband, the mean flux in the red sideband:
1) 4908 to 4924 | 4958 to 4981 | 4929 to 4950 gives -0.7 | 22.3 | 22.2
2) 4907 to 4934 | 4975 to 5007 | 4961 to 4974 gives 0.1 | 22.2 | 22.1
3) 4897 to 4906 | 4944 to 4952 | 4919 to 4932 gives 0.4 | 22.1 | 22.9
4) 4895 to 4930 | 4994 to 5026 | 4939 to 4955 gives -0.6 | 22.1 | 22.1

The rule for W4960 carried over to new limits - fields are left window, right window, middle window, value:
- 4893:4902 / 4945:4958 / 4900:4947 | -0.7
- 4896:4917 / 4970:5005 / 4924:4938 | -0.1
